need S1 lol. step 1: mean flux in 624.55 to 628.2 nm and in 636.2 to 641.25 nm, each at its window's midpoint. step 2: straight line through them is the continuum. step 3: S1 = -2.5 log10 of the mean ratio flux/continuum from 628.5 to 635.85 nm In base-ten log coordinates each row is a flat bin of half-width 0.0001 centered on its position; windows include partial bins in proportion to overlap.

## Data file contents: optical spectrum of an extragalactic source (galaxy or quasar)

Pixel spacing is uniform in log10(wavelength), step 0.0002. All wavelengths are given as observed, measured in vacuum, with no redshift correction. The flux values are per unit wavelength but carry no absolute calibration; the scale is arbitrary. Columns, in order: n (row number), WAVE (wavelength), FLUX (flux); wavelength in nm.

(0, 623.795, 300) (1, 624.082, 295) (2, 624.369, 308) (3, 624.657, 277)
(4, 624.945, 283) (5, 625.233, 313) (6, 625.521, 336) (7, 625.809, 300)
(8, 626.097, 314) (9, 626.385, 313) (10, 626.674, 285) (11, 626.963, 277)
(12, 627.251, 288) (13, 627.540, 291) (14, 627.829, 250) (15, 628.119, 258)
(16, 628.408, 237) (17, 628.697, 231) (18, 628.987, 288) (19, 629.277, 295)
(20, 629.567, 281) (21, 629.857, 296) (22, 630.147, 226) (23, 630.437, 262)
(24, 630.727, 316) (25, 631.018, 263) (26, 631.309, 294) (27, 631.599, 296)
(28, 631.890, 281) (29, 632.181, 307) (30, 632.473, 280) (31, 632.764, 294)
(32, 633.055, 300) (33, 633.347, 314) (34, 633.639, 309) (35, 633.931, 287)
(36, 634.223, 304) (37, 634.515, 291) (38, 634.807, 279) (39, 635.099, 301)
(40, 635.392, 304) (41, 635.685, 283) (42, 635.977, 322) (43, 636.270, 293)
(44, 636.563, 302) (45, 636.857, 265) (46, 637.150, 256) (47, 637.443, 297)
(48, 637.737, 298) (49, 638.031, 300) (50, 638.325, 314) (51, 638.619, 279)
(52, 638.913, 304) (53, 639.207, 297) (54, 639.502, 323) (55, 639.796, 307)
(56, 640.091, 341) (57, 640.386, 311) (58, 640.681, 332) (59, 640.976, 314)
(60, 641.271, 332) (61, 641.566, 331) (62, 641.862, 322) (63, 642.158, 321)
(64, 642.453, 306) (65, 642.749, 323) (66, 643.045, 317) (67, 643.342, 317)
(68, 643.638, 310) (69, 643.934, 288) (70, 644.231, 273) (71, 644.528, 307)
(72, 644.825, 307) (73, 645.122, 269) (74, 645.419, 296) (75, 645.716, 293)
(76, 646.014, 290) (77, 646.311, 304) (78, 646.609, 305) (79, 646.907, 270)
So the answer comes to 0.04 mag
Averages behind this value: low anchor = 292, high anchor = 303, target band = 287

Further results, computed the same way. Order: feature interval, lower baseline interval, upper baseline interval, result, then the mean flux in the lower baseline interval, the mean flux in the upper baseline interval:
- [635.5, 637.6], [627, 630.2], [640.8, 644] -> 0.03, 269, 317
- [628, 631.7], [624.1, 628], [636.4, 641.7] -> 0.10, 295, 306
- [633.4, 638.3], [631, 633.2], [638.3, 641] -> 0.03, 291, 312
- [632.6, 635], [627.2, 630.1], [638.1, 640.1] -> -0.04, 269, 307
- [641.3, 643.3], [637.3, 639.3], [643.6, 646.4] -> -0.09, 298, 293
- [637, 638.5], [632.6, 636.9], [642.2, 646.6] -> 0.02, 297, 301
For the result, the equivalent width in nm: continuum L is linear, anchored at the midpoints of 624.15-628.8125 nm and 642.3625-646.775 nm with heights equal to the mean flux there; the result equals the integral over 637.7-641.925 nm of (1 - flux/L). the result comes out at -0.25 nm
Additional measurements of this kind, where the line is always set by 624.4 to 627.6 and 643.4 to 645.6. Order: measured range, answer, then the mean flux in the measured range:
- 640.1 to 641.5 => -0.14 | 325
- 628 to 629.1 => 0.17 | 252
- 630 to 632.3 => 0.13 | 280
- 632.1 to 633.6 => -0.01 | 299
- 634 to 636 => 0.00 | 296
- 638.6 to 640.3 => -0.09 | 311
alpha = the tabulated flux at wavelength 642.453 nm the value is 306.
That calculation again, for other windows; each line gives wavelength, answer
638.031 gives 300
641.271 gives 332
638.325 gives 314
